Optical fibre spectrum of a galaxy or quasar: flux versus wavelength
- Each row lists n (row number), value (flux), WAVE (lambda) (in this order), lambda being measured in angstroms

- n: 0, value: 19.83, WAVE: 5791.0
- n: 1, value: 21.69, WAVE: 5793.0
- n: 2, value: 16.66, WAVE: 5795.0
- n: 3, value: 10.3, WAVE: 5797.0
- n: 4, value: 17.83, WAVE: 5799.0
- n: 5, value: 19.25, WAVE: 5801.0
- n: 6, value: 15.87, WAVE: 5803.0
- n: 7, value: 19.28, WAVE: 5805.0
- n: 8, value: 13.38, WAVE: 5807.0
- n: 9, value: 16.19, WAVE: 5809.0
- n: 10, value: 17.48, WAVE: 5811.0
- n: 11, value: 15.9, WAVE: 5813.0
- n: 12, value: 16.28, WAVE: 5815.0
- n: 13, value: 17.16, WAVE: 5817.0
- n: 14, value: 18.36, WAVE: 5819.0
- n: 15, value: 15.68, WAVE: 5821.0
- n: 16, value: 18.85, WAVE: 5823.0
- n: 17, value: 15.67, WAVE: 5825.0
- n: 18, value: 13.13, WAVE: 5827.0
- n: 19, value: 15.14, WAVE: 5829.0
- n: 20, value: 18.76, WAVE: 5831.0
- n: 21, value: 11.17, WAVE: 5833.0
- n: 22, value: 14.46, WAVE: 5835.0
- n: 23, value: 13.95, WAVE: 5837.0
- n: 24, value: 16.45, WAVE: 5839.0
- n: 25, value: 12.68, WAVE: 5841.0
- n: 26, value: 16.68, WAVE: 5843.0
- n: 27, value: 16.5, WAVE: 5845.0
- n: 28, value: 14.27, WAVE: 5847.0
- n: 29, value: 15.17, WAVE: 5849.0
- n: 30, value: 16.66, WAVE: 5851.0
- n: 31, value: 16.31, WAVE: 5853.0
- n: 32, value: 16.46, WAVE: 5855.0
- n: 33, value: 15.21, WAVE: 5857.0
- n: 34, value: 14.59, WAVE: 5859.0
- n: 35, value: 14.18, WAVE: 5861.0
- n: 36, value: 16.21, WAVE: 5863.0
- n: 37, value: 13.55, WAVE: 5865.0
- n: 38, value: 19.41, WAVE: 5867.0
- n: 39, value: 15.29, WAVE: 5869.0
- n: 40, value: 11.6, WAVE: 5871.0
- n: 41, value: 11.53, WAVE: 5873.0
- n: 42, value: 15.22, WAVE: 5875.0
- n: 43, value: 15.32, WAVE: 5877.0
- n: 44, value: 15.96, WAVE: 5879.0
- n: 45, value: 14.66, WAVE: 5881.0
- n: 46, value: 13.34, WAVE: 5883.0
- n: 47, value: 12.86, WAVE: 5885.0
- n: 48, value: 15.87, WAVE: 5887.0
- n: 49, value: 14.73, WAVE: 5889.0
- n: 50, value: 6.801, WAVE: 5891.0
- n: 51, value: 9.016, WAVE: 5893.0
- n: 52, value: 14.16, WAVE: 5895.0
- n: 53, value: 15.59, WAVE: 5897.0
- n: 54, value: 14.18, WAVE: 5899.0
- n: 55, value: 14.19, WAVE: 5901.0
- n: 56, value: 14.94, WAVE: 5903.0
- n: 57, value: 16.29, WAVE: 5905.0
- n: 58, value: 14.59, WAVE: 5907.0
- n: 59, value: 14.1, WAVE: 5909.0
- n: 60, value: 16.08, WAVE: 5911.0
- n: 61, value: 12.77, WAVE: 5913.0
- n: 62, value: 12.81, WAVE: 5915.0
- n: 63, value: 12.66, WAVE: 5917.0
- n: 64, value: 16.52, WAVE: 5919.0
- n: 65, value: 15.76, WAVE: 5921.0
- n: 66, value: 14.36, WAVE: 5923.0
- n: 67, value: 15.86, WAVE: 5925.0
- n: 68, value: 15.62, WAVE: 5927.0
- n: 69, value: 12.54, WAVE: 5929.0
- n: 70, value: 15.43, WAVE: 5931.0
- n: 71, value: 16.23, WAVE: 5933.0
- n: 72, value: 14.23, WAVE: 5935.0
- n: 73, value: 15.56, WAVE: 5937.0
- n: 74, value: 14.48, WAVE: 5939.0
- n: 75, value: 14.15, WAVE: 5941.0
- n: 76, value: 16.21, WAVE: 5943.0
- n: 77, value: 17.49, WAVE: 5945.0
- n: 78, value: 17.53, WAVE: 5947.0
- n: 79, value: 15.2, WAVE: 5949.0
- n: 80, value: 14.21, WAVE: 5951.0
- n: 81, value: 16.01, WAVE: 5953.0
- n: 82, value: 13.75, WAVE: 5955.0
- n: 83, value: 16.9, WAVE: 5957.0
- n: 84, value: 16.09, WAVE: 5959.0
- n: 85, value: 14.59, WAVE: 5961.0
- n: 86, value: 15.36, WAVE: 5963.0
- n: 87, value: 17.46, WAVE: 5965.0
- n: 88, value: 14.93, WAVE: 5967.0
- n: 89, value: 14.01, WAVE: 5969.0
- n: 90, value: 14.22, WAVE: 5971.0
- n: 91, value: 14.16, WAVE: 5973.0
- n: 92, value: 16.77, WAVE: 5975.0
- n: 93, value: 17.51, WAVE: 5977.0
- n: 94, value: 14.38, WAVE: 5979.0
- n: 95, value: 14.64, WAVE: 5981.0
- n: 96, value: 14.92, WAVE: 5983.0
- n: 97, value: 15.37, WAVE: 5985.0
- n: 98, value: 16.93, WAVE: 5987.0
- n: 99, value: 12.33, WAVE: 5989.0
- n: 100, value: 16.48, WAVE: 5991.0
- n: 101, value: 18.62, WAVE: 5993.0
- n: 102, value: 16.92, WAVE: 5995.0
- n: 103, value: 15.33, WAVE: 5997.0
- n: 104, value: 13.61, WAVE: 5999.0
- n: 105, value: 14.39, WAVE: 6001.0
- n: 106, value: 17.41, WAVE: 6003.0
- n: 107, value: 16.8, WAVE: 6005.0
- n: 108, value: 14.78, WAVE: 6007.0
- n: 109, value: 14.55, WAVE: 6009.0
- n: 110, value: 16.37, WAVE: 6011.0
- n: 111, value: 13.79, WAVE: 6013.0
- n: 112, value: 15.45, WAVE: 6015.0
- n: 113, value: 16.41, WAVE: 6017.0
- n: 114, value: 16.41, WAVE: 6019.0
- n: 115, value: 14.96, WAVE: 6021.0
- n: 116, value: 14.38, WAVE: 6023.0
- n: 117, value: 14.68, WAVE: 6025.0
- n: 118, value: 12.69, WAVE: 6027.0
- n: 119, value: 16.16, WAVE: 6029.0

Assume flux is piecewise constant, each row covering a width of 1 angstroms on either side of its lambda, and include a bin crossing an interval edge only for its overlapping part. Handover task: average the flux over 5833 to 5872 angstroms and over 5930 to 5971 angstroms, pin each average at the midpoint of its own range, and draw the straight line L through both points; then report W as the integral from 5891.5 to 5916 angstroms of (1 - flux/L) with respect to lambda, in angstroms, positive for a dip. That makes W 2.24 angstroms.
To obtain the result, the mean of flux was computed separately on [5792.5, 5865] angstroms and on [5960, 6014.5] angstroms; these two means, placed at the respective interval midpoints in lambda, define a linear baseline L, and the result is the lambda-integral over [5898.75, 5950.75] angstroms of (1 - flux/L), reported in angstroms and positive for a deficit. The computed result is 2.03 angstroms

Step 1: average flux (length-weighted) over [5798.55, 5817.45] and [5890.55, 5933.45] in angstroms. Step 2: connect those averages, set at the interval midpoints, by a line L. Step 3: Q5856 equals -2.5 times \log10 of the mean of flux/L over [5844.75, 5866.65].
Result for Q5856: 0.01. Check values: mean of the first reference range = 16.8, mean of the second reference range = 14.2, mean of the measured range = 15.5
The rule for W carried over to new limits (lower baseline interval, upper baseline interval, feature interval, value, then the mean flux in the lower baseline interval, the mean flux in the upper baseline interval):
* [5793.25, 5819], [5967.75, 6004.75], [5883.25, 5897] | 3.0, 16.5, 15.5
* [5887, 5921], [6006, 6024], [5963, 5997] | -1.8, 13.8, 15.2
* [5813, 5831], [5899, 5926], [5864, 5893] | 2.8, 16.4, 14.7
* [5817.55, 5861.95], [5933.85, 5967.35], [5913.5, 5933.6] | 1.1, 15.5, 15.6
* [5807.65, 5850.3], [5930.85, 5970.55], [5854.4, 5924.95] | 5.7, 15.7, 15.5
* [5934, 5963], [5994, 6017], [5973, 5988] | -0.2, 15.5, 15.4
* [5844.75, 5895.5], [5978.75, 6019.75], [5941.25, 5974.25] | -0.7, 14.4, 15.5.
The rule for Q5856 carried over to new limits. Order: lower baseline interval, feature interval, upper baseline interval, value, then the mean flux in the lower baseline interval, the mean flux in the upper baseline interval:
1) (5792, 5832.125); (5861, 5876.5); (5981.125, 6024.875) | 0.114 mag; 16.6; 15.5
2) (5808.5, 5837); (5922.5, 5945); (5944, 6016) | 0.039 mag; 15.9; 15.5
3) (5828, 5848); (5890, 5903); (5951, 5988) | 0.209 mag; 15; 15.4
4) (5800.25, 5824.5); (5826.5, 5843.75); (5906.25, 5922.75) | 0.114 mag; 16.9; 14.4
